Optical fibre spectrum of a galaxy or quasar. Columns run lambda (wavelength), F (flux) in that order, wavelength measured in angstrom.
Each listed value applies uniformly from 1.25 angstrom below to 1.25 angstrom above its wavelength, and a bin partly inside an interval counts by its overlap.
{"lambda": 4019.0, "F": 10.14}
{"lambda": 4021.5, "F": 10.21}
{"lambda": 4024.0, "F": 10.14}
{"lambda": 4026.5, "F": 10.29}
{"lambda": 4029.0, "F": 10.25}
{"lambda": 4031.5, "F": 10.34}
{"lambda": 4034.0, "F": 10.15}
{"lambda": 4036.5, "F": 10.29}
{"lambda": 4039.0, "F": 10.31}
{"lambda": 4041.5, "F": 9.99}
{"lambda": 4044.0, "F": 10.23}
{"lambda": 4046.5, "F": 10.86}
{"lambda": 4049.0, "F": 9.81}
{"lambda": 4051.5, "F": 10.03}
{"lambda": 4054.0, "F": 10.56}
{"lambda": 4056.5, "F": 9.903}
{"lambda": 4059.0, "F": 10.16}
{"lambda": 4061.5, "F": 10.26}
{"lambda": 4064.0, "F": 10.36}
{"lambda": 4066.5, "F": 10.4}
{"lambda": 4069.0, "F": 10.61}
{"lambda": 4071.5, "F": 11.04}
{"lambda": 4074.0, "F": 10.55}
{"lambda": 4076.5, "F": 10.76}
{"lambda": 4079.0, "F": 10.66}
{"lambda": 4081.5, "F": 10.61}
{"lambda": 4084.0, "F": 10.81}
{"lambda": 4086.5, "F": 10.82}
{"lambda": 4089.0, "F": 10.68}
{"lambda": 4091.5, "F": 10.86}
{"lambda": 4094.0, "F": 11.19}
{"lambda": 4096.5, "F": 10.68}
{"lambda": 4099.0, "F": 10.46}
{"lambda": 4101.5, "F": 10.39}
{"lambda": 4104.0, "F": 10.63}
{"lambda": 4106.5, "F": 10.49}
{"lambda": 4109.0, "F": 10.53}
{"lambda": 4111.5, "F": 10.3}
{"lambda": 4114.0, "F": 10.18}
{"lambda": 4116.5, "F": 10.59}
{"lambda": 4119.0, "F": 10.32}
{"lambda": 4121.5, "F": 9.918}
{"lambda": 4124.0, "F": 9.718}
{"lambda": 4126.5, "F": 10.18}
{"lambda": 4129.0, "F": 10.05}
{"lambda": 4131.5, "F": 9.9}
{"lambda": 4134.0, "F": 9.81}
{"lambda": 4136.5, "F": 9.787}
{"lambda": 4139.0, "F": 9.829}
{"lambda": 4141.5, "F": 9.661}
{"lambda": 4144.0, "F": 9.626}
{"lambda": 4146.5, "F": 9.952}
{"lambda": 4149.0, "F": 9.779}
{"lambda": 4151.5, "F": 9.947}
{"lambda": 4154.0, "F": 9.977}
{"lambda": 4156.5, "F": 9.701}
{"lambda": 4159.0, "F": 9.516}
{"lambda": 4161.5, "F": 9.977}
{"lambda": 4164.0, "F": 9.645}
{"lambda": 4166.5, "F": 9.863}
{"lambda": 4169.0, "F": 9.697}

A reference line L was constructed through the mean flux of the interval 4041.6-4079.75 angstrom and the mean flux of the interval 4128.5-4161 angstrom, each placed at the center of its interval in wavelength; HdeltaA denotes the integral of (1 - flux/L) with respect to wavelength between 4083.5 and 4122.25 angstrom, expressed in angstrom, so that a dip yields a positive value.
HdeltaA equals -1.7 angstrom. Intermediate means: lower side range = 10.4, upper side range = 9.81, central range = 10.6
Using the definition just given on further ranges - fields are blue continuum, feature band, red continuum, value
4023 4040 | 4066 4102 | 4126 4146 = -2.4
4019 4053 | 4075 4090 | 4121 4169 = -1.0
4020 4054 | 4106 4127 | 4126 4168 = -0.6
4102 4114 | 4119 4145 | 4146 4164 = 0.7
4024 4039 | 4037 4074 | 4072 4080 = 0.6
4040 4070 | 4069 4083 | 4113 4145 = -0.7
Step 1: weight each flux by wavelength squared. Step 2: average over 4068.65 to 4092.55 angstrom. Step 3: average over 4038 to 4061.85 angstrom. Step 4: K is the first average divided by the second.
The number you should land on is 1.1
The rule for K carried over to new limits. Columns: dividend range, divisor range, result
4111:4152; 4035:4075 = 1.00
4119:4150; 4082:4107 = 0.94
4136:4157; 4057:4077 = 0.97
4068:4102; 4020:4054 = 1.07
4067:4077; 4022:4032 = 1.07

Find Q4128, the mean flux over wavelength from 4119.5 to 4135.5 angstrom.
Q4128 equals 9.95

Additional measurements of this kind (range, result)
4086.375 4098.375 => 10.8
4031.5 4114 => 10.5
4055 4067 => 10.2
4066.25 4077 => 10.7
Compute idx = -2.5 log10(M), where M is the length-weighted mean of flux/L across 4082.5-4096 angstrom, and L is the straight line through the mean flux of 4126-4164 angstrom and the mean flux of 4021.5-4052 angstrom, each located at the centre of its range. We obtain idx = -0.09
